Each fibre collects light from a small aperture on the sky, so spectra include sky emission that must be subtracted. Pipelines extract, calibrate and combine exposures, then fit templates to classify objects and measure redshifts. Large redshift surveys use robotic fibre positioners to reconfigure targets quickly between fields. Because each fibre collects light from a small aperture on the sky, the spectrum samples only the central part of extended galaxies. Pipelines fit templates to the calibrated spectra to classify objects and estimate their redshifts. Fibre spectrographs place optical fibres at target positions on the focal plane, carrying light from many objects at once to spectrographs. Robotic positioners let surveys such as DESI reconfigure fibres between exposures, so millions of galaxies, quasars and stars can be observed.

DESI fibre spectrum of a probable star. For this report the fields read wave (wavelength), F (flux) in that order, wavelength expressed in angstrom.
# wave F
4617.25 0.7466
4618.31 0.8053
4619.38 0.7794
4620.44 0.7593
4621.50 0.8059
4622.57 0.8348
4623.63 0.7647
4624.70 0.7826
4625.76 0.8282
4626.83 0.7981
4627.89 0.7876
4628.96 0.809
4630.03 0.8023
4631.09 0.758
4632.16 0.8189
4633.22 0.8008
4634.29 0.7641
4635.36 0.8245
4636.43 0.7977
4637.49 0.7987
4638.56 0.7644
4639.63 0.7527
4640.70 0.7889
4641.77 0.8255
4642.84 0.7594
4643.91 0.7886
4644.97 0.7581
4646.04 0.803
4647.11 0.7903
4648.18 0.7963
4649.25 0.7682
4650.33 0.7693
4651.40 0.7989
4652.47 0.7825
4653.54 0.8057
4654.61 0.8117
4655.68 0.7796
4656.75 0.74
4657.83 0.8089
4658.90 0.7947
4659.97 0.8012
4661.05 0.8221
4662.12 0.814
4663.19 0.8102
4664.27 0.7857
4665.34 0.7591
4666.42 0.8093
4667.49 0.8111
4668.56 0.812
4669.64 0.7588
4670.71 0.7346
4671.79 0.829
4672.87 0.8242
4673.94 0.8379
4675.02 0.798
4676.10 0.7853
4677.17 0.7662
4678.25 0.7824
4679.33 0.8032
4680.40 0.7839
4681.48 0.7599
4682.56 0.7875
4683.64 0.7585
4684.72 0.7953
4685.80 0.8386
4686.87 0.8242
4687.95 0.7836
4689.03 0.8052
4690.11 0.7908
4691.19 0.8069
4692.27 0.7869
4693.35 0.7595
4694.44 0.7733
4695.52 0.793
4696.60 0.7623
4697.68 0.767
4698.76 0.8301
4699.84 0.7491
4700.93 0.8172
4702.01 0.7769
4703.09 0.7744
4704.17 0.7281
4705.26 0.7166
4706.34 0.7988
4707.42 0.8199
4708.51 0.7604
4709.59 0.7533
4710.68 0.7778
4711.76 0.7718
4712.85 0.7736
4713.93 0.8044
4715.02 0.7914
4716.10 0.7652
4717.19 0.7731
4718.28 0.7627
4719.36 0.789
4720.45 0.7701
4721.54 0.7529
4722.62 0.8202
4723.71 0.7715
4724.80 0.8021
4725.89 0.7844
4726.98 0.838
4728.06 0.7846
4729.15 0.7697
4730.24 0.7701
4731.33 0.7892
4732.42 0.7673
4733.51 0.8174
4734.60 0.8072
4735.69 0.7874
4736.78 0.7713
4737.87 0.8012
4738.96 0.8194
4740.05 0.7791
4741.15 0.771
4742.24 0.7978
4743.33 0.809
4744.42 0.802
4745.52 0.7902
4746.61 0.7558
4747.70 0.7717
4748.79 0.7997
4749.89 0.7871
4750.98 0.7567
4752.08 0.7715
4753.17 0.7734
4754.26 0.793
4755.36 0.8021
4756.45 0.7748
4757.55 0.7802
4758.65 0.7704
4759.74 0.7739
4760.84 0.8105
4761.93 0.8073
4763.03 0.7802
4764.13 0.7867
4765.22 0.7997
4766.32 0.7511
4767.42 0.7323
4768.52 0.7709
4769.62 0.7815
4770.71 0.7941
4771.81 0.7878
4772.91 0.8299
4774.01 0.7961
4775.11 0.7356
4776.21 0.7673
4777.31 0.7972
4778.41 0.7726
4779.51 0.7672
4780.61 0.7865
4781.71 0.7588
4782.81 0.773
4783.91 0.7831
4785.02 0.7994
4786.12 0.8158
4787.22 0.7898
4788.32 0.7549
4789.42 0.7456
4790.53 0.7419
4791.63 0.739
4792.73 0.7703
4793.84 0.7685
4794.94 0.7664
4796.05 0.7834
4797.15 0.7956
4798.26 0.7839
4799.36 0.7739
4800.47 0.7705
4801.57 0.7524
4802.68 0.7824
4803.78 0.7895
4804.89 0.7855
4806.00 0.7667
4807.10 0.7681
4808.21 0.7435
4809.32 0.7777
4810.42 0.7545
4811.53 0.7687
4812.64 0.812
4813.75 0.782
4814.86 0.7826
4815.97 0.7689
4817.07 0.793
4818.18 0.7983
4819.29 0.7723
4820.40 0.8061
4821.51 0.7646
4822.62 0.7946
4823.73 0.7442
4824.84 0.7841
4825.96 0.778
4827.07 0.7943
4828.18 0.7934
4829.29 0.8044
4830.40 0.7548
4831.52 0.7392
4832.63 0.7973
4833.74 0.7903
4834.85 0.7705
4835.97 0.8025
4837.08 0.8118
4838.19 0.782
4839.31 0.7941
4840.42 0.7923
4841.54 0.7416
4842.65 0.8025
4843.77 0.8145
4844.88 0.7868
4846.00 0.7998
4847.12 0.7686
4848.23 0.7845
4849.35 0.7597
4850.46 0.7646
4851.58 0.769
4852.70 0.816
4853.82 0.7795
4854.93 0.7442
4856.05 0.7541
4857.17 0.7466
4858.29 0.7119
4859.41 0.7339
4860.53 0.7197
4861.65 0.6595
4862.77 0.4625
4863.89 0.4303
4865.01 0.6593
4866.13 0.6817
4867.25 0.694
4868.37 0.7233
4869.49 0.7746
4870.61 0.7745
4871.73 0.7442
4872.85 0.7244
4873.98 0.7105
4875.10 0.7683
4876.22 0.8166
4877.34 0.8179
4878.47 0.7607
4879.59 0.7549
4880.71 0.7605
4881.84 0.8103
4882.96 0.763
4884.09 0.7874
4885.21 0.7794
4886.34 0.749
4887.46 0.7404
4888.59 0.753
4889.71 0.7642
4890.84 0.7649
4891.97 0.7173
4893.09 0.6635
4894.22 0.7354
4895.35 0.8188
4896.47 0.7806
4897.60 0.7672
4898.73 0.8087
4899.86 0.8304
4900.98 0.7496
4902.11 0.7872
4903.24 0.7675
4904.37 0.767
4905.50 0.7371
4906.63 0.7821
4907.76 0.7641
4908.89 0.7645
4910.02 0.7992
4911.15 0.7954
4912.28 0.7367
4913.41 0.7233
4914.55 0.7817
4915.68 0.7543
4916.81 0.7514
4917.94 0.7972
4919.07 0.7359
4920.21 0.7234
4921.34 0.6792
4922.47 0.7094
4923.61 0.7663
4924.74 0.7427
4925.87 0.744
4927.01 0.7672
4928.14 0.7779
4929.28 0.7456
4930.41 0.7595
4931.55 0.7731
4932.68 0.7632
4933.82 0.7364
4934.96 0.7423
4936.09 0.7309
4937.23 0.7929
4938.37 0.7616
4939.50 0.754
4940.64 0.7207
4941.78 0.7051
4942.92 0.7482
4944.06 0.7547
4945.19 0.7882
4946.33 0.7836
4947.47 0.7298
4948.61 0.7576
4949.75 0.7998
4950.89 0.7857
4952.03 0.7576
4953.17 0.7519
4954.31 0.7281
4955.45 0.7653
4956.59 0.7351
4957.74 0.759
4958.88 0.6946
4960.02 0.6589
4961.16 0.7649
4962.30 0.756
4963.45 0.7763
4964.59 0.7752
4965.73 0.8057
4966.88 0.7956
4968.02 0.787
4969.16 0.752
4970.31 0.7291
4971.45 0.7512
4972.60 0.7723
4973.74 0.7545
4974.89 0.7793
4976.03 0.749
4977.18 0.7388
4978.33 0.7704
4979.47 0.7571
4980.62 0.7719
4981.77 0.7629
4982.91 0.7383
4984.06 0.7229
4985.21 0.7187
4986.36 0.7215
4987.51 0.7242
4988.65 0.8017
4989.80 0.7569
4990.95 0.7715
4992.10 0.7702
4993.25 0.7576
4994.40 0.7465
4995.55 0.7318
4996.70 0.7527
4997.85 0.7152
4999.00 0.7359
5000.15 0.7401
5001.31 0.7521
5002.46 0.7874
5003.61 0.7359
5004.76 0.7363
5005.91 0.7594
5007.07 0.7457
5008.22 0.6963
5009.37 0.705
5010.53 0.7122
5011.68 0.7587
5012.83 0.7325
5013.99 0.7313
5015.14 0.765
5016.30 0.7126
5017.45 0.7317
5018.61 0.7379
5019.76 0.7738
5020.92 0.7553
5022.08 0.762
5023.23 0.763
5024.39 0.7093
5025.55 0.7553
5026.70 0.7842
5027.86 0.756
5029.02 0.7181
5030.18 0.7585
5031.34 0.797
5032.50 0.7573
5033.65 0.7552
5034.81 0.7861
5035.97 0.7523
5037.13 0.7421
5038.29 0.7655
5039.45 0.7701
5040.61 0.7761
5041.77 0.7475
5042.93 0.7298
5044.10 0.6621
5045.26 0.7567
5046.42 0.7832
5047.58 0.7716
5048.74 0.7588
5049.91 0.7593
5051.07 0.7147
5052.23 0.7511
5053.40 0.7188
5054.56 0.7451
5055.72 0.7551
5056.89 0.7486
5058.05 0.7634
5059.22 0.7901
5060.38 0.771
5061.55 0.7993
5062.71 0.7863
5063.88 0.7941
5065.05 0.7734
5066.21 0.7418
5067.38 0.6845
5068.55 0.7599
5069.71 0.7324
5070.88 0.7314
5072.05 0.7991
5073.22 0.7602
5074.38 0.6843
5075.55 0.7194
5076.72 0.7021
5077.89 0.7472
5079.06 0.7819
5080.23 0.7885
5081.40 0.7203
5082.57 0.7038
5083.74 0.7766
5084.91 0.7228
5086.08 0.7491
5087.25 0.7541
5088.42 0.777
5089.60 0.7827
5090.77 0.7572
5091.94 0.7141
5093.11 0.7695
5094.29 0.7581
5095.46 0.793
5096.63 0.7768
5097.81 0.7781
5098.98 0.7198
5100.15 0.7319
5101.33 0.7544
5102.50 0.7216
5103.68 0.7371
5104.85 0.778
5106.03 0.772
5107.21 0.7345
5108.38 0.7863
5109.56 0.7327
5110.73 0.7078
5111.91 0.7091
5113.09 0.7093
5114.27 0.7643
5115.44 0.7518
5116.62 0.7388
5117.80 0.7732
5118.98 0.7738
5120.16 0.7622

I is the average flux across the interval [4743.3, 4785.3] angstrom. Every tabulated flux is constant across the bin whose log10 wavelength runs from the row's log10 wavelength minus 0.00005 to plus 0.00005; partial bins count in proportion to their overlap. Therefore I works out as 0.781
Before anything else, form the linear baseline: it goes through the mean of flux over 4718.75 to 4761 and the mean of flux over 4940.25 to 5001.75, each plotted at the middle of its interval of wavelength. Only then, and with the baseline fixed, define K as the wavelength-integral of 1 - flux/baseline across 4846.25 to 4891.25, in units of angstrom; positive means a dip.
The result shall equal 1.8 angstrom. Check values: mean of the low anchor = 0.787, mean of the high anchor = 0.752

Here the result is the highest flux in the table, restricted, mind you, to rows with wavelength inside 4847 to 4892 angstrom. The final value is 0.8179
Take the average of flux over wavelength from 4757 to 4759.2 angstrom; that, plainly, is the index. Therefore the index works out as 0.775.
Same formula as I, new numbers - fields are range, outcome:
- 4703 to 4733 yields 0.778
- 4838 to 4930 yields 0.751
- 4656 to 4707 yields 0.788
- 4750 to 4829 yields 0.778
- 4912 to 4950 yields 0.751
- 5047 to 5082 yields 0.752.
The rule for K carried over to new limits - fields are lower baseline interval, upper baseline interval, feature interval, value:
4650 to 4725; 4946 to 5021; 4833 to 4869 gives 1.3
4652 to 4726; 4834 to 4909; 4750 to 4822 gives -0.8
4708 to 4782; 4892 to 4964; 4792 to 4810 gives 0.0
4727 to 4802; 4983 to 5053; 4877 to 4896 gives 0.1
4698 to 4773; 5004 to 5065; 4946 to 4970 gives 0.1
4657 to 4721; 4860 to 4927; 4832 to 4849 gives -0.8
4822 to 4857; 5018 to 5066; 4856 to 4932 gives 3.0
